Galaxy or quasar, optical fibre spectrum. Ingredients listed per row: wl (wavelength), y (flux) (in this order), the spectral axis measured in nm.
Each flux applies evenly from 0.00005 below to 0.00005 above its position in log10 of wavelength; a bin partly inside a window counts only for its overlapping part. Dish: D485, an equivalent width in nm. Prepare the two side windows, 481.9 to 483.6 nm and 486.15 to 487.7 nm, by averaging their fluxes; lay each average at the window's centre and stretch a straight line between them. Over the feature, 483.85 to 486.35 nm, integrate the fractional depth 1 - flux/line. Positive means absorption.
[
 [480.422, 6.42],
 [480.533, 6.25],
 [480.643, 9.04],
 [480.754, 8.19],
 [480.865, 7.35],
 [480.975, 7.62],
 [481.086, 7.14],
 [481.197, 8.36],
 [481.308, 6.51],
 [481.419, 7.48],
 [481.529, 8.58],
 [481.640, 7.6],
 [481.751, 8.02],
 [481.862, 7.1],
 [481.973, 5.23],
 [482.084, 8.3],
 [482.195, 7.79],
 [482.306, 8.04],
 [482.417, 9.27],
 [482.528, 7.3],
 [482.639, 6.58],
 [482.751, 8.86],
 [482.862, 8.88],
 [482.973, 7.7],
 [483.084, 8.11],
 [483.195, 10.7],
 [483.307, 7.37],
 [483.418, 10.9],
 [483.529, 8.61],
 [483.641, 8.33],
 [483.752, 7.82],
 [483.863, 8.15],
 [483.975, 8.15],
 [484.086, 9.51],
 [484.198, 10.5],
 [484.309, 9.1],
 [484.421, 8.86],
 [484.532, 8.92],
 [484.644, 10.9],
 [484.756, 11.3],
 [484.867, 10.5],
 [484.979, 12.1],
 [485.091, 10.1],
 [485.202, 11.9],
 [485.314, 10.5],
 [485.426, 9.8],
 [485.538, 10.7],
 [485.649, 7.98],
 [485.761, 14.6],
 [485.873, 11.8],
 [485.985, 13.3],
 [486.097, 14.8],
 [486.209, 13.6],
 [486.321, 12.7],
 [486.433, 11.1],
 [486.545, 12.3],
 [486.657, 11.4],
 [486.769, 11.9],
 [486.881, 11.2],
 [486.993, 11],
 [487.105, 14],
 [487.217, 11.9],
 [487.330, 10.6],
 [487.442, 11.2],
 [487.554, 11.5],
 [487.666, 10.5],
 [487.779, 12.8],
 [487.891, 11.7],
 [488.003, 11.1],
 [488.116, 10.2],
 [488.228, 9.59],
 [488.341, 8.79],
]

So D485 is -0.15 nm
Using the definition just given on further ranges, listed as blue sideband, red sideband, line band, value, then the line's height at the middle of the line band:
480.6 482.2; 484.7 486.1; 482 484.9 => 0.22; 9.53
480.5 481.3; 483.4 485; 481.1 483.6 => 0.13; 8.47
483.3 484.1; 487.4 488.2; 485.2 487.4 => -0.34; 10.3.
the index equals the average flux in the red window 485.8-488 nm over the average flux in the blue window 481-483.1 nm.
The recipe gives 1.56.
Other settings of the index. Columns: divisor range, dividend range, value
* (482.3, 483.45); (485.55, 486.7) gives 1.45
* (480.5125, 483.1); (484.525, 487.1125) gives 1.50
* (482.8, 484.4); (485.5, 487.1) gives 1.37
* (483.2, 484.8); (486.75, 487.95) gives 1.27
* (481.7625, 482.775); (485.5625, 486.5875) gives 1.64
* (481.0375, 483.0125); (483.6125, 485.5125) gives 1.27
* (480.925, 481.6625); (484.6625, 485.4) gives 1.45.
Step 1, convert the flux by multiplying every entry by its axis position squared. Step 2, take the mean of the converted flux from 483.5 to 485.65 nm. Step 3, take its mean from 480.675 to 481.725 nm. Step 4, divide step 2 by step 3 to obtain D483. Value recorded 1.29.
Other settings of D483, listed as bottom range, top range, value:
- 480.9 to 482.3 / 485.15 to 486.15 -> 1.59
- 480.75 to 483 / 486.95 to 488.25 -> 1.51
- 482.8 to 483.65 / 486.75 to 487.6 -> 1.34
